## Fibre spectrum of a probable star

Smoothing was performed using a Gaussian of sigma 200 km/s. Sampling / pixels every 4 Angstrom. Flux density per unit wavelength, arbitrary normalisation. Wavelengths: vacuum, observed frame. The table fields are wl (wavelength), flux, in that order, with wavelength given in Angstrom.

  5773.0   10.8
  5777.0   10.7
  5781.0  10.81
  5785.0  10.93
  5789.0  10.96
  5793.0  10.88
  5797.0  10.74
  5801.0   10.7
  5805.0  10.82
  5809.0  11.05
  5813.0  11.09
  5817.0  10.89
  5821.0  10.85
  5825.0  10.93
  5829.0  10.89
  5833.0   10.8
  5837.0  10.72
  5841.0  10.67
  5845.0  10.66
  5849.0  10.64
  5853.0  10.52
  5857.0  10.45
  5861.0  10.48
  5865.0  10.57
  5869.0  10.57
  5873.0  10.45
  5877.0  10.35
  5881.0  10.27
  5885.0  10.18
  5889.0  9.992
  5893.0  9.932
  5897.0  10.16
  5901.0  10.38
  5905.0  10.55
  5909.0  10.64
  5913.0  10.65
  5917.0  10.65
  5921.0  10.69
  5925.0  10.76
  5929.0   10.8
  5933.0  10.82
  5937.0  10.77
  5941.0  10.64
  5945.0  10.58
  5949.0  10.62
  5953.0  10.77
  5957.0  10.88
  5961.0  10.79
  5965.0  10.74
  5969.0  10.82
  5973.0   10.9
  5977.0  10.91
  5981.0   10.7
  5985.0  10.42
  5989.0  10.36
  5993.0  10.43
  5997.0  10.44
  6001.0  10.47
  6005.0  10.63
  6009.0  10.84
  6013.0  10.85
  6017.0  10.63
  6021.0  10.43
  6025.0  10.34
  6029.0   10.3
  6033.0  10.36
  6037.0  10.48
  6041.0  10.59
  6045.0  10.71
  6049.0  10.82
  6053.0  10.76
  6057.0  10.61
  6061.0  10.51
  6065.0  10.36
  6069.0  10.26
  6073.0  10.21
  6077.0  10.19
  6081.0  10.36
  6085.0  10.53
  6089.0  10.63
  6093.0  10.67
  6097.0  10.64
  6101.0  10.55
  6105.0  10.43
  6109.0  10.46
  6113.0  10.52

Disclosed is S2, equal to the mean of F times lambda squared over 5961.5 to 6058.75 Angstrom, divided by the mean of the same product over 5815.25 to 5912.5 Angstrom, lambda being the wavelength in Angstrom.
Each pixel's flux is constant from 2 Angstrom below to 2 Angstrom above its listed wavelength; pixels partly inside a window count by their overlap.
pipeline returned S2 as 1.1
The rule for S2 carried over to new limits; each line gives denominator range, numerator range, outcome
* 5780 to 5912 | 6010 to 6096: 1.06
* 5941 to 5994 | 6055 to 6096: 1.01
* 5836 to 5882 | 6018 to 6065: 1.06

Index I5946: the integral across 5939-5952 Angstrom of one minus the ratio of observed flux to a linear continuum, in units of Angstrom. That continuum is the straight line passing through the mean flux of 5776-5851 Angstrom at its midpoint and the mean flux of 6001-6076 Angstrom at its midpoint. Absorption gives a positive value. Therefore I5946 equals 0.0 Angstrom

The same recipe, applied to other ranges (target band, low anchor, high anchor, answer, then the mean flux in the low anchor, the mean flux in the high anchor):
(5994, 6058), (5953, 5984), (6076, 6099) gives 0.5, 10.8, 10.5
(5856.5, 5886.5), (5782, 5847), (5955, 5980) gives 1.2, 10.8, 10.8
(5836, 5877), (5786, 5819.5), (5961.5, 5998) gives 1.0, 10.9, 10.6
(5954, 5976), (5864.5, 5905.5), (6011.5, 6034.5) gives -0.9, 10.3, 10.5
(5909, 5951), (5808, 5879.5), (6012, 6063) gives -0.2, 10.7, 10.6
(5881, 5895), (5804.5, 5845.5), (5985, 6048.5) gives 0.9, 10.9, 10.5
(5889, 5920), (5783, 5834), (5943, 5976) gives 1.2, 10.9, 10.8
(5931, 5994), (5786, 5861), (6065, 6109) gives -0.6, 10.8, 10.4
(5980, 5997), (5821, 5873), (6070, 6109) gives 0.1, 10.7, 10.5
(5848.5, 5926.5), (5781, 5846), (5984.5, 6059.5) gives 2.2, 10.9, 10.6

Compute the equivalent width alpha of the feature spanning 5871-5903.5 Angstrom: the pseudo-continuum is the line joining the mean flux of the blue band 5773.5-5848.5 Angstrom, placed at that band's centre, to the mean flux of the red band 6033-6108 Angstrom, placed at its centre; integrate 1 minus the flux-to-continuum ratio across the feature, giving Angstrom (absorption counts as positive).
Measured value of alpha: 1.6 Angstrom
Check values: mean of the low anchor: 10.8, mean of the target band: 10.2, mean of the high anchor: 10.5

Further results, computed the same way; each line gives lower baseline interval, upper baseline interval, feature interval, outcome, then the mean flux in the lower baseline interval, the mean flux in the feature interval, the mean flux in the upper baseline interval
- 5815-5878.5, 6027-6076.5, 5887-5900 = 0.69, 10.7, 10.1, 10.5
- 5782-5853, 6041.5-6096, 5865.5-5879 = 0.36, 10.8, 10.5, 10.5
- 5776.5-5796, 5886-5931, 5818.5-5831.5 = -0.18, 10.9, 10.9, 10.5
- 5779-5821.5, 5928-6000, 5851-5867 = 0.46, 10.9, 10.5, 10.7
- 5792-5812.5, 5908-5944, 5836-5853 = 0.24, 10.9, 10.7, 10.7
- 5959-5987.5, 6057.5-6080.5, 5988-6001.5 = 0.29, 10.7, 10.4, 10.3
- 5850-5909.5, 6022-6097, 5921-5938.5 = -0.64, 10.4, 10.8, 10.5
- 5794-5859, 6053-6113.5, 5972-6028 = -0.08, 10.8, 10.6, 10.5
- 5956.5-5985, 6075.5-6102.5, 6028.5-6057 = 0.08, 10.8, 10.6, 10.5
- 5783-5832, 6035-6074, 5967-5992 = -0.07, 10.9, 10.7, 10.5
